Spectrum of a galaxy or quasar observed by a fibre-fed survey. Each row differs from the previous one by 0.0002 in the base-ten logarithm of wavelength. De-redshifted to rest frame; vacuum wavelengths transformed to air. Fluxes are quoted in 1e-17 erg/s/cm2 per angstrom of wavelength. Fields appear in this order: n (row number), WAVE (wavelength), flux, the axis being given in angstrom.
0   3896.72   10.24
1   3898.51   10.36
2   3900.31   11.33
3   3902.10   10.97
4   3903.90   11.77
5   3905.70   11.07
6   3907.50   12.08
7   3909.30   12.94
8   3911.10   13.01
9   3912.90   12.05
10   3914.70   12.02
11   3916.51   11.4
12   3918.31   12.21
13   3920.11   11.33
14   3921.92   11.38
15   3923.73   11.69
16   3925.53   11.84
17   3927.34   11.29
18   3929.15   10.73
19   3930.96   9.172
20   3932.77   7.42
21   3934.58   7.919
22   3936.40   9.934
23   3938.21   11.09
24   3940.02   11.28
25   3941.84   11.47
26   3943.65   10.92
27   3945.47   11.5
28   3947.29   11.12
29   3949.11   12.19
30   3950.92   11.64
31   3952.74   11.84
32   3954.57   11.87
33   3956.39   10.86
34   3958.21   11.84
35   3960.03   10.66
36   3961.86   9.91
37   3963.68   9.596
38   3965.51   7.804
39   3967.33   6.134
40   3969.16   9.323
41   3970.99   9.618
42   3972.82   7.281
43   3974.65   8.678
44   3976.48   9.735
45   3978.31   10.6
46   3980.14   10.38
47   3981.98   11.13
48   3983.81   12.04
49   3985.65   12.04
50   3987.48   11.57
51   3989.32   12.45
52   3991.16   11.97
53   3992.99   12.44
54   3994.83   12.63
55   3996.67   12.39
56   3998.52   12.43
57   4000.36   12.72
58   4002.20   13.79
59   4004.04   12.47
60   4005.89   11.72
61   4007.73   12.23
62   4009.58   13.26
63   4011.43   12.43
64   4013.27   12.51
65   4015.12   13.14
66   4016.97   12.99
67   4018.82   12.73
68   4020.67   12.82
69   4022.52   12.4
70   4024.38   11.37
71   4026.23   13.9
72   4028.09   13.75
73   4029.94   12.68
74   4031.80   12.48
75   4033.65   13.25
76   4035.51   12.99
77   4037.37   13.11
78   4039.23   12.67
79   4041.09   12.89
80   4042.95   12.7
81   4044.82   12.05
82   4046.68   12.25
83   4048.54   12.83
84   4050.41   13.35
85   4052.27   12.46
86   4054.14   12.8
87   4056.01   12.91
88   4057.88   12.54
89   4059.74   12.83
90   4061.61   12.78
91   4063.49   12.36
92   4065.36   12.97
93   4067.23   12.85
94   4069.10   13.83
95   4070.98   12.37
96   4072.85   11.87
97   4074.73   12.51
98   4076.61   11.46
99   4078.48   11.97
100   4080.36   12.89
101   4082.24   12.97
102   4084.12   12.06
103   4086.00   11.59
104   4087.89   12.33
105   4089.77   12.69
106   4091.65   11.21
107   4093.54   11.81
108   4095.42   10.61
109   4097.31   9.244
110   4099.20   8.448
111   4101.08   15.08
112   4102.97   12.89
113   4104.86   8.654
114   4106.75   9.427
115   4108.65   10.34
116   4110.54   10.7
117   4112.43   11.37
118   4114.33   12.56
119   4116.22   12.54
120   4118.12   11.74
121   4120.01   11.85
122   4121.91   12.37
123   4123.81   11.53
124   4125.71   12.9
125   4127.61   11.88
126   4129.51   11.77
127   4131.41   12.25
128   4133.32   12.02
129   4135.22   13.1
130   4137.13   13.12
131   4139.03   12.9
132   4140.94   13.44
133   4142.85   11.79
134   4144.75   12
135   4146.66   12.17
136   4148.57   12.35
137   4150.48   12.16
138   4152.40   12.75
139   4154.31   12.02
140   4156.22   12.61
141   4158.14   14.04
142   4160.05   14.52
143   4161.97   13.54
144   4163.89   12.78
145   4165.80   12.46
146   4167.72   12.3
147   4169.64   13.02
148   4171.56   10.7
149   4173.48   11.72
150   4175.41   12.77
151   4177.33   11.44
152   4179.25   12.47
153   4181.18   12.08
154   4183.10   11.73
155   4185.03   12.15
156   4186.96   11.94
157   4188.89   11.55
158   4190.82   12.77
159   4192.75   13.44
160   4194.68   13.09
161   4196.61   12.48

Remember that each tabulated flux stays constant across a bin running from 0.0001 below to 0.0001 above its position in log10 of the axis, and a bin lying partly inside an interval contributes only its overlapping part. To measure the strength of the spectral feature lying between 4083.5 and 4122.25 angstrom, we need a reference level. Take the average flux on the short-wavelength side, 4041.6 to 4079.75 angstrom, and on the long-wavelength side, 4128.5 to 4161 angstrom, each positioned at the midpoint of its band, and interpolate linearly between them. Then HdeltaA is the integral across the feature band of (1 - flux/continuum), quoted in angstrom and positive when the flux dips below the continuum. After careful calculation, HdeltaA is 3.8 angstrom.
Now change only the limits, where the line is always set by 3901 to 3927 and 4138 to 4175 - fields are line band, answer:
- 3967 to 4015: 2.7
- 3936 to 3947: 0.8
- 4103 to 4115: 1.7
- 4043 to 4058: -0.5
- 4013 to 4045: -1.7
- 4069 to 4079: 0.1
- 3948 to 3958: 0.2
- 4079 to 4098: 0.9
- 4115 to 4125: 0.4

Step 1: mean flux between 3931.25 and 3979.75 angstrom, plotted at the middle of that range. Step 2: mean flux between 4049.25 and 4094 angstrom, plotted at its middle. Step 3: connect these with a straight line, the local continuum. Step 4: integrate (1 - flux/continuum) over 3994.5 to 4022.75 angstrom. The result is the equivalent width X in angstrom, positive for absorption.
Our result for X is -3.8 angstrom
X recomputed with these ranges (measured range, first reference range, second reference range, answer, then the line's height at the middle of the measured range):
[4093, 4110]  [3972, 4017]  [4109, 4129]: 1.7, 11.9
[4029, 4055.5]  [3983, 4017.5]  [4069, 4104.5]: -1.2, 12.2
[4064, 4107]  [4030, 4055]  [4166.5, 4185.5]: 2.3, 12.5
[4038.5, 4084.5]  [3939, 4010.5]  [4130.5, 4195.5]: -3.4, 11.8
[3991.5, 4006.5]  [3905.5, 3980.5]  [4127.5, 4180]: -1.9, 11.1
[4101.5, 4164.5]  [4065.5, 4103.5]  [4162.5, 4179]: -0.4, 12.1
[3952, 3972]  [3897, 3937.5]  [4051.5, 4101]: 2.5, 11.4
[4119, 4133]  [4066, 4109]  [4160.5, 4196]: -0.1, 12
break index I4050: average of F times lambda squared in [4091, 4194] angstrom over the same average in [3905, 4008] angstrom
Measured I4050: 1.20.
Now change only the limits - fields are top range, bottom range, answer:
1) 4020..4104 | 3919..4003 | 1.21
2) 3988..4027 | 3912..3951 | 1.19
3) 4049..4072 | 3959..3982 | 1.45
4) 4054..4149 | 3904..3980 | 1.23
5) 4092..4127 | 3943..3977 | 1.21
